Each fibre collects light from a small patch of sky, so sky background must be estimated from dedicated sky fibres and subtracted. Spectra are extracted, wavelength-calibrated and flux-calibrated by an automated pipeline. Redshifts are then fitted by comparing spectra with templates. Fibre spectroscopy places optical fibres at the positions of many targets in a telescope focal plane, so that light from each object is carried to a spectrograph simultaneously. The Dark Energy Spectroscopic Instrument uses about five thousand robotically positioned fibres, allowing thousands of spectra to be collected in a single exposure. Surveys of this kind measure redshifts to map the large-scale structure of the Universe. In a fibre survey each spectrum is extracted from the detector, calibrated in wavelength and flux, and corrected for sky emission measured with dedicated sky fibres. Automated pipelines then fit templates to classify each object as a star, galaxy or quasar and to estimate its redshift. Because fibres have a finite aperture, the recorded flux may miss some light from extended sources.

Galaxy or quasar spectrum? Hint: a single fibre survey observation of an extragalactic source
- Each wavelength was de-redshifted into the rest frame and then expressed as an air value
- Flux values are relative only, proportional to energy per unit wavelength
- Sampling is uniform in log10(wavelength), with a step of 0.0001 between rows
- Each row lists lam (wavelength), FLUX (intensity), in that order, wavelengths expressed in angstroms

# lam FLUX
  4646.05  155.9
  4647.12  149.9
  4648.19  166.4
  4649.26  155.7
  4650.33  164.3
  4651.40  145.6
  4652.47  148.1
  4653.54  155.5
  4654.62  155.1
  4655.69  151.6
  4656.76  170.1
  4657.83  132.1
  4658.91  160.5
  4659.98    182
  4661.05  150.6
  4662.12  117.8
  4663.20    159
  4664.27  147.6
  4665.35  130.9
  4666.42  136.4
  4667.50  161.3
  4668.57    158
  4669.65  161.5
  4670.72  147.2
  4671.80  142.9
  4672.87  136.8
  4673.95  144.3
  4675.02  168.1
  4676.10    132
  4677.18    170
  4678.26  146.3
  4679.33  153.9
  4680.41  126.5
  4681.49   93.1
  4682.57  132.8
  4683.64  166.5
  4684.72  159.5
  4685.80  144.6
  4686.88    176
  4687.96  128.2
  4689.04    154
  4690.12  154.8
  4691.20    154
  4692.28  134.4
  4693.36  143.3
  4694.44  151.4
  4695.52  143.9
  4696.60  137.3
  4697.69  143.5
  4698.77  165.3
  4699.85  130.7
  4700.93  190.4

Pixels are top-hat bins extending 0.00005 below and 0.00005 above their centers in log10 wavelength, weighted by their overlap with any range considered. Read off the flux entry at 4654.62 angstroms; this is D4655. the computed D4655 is 155.1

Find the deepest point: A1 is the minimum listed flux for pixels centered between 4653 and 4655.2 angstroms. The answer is 155.1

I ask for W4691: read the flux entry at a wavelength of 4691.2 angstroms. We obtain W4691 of 154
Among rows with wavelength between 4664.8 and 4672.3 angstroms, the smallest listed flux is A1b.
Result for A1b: 130.9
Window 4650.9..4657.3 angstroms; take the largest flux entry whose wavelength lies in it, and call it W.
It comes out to 170.1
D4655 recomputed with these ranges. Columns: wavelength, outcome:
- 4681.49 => 93.1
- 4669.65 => 161.5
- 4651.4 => 145.6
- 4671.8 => 142.9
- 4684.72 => 159.5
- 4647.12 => 149.9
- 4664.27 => 147.6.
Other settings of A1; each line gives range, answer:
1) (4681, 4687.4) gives 93.1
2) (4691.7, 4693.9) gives 134.4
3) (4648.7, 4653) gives 145.6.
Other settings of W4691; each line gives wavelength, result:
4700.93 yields 190.4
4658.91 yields 160.5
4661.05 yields 150.6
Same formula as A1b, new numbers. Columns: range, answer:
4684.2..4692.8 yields 128.2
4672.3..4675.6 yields 136.8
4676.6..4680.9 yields 126.5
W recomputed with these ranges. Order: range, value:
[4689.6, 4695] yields 154.8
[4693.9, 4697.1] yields 151.4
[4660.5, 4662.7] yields 150.6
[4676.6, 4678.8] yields 170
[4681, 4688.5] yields 176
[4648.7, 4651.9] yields 164.3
